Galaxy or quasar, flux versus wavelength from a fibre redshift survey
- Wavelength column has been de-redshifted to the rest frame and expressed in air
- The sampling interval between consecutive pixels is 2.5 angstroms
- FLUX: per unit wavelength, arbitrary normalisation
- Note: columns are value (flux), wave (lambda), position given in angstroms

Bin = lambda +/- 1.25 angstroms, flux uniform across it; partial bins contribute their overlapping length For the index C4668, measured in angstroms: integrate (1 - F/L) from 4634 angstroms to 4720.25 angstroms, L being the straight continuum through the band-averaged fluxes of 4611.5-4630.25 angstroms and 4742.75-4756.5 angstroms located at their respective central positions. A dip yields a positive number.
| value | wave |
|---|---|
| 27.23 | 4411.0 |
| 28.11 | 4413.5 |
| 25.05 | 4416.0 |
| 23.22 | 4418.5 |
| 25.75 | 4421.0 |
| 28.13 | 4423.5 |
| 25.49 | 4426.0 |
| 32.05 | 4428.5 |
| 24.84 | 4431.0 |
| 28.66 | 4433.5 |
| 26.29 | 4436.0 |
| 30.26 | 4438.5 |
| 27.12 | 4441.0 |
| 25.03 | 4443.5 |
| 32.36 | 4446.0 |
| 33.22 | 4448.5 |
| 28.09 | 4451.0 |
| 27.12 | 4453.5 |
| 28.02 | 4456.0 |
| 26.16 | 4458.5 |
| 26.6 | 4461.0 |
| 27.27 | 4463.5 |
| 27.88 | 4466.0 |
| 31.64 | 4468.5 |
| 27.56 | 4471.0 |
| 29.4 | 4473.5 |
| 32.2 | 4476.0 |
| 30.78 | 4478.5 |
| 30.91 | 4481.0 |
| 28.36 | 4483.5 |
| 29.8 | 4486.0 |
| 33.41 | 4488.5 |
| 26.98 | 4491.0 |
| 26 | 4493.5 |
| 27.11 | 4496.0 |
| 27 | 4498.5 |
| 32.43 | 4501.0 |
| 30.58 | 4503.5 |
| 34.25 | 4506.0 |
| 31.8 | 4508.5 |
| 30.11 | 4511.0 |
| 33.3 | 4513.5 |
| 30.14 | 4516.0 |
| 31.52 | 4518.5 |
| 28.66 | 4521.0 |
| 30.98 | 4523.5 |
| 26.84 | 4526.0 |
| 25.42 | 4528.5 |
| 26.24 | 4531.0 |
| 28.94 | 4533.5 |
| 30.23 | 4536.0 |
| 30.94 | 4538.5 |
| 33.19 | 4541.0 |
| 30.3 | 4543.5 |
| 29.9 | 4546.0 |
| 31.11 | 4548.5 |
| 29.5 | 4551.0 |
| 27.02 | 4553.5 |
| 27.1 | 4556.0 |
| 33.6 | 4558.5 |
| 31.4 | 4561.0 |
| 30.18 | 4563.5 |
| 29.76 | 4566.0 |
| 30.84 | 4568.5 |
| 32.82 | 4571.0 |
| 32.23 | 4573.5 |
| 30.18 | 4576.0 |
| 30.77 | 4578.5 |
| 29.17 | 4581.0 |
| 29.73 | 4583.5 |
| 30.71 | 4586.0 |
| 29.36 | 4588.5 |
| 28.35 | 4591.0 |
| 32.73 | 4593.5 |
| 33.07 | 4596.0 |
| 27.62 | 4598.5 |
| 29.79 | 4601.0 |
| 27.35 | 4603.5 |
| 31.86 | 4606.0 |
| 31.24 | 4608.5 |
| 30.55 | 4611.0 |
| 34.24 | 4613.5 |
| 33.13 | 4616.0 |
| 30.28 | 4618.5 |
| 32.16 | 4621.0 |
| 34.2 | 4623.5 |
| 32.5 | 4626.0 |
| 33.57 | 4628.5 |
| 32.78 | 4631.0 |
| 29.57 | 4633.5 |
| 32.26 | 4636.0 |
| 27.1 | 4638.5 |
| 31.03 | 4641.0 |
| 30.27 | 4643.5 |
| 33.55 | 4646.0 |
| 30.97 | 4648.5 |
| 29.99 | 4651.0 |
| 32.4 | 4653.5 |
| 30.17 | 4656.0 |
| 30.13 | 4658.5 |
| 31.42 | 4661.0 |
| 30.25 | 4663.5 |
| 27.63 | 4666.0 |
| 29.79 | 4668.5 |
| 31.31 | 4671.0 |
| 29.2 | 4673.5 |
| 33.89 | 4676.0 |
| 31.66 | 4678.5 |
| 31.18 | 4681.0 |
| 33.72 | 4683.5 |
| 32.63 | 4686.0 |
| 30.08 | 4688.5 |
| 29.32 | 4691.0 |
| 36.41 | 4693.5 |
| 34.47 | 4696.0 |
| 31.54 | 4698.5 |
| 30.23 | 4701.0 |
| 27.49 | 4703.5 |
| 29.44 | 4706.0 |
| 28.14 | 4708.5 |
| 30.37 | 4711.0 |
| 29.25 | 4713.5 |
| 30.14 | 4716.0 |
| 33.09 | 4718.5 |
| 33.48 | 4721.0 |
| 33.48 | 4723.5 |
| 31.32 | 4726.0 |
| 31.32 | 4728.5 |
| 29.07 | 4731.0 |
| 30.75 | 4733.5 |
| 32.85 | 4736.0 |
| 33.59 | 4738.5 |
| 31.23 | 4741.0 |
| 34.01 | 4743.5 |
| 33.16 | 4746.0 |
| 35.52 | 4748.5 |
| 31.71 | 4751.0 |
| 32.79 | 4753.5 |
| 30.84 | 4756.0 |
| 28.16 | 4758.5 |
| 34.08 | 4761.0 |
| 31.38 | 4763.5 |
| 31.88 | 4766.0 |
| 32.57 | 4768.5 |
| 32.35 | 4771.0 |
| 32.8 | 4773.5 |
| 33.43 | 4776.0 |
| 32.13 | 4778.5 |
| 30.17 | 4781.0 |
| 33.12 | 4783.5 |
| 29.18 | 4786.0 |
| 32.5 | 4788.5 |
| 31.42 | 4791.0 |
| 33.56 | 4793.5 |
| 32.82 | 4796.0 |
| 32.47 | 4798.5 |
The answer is 5.3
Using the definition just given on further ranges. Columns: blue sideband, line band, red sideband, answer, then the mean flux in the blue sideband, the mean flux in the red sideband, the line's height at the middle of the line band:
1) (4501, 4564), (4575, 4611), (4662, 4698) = 0.68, 30.2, 31.5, 30.7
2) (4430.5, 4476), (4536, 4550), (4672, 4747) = -0.72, 28.4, 31.5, 29.5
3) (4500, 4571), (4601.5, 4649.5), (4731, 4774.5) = -0.62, 30.3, 32.2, 31.1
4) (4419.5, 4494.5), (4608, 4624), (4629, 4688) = -0.90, 28.6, 31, 30.5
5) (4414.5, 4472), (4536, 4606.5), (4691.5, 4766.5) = -2.06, 27.7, 31.7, 29.5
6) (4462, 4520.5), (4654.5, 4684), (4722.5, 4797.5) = 0.55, 30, 32.1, 31.4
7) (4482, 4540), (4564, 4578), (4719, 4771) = -0.37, 29.6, 32.2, 30.3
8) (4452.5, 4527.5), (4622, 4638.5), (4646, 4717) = -0.84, 29.5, 30.9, 30.5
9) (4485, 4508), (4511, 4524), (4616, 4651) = -0.33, 29.8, 31.6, 30.1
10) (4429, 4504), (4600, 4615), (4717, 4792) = -0.24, 28.8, 32.1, 30.4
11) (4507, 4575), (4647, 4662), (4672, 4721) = 0.03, 30.2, 31.2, 30.9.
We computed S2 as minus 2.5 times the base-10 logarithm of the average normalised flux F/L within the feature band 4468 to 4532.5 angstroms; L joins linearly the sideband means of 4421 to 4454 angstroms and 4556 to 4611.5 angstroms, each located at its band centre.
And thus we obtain -0.02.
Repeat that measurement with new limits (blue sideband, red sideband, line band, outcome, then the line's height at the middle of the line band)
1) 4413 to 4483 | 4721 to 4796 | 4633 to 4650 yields 0.00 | 30.6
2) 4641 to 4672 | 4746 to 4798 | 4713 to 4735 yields 0.00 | 31.5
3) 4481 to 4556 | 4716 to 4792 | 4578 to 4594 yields 0.02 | 30.4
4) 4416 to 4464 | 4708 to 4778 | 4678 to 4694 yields -0.03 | 31.1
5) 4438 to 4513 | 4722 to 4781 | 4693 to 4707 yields 0.01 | 31.6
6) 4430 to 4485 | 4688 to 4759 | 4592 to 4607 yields -0.01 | 30.2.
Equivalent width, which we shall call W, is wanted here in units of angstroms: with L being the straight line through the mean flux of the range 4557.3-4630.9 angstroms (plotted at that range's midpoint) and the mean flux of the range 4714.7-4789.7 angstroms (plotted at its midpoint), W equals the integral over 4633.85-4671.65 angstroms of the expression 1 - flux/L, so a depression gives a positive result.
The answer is 1.2 angstroms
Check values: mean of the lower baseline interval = 31.2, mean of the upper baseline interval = 32.1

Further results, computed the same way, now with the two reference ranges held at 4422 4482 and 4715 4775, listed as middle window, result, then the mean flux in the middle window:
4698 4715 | 1.22 angstroms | 29.4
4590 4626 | -0.88 angstroms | 31.2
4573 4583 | -0.09 angstroms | 30.4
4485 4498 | 0.24 angstroms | 28.5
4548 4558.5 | 0.26 angstroms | 29.1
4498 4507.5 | -0.71 angstroms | 31.4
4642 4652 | -0.08 angstroms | 31.2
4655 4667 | 0.45 angstroms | 30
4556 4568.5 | -0.35 angstroms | 30.8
